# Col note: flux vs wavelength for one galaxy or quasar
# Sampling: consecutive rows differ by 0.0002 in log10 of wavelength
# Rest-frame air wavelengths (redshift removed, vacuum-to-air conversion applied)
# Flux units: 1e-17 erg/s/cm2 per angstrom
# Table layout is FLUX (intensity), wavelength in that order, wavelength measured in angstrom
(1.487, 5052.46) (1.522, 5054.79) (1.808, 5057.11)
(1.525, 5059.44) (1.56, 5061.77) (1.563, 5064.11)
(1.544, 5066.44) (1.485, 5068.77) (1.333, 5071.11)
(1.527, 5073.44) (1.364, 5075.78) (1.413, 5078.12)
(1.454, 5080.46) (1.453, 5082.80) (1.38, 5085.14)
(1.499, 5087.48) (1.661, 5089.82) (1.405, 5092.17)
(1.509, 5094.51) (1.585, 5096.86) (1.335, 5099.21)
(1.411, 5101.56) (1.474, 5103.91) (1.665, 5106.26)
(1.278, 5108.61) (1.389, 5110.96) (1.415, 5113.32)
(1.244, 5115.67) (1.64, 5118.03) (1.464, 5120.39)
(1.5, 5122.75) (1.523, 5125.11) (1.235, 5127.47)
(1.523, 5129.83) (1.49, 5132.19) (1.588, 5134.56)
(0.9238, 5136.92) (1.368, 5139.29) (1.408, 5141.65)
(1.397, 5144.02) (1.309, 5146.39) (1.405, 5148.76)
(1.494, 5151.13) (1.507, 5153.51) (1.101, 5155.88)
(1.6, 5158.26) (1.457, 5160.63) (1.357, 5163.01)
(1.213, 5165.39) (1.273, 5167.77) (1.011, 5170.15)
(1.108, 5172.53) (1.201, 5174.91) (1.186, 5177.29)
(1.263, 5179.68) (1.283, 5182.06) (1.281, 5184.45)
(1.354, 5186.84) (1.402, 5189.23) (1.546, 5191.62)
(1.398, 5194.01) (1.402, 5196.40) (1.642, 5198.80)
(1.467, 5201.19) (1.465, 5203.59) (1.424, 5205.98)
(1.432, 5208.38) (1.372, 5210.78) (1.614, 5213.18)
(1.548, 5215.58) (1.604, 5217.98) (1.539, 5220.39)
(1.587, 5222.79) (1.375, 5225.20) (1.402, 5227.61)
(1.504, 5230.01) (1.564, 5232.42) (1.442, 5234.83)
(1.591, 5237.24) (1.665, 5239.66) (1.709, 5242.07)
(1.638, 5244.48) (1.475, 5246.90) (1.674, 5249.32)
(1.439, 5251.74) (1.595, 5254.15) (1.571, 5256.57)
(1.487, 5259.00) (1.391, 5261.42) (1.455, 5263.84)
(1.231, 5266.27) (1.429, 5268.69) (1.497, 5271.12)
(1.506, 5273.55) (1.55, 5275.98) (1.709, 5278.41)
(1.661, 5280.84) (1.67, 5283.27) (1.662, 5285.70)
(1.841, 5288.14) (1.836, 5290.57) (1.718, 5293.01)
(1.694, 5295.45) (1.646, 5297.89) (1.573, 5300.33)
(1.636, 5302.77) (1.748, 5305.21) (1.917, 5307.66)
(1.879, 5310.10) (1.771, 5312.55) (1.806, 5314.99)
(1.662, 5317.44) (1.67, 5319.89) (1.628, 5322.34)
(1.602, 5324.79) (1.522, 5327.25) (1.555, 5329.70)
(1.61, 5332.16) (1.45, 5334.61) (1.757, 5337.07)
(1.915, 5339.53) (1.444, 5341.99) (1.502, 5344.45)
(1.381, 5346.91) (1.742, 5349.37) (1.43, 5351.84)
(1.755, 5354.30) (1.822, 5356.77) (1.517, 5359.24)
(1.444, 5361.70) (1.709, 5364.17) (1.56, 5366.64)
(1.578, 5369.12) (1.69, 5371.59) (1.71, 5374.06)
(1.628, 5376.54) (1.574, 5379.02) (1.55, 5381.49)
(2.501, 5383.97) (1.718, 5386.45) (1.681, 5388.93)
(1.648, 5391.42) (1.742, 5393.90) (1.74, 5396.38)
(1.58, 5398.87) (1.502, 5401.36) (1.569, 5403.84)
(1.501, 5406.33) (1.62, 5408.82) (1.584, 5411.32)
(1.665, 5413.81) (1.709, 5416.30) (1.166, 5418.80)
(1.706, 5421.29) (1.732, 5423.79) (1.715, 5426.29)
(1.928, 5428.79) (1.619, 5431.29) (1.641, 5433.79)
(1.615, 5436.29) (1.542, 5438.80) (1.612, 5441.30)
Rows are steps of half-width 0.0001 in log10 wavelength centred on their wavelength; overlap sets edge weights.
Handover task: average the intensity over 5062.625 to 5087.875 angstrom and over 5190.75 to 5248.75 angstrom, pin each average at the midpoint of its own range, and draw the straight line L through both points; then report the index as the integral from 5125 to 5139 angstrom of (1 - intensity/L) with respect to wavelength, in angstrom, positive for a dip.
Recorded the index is 1.05 angstrom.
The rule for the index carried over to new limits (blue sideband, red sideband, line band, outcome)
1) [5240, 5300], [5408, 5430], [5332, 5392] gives -1.1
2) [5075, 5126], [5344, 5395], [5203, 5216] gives 0.6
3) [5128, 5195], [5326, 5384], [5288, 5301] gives -1.5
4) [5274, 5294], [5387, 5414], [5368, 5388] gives -1.3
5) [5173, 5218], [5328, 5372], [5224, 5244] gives -1.1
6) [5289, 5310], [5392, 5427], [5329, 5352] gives 1.4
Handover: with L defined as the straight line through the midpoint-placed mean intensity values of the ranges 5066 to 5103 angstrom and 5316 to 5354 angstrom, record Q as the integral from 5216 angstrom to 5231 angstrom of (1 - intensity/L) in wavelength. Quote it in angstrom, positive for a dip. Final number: 0.3 angstrom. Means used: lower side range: 1.46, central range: 1.5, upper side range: 1.6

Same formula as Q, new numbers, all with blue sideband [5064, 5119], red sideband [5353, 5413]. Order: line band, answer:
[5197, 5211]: 0.6 angstrom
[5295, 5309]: -0.9 angstrom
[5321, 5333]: 0.3 angstrom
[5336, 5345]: -0.2 angstrom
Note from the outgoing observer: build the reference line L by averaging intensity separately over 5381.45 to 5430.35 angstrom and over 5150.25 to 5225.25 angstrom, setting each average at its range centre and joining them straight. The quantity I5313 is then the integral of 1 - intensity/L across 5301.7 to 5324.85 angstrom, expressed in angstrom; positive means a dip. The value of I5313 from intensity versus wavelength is -2.7 angstrom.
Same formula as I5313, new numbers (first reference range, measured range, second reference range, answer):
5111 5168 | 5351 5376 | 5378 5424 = -0.10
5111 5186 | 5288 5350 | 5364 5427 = -4.40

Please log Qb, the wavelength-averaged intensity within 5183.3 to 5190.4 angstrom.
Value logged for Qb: 1.35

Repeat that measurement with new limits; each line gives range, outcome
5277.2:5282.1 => 1.69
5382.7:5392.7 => 1.88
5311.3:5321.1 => 1.73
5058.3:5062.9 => 1.54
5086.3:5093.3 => 1.52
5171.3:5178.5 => 1.16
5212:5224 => 1.58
